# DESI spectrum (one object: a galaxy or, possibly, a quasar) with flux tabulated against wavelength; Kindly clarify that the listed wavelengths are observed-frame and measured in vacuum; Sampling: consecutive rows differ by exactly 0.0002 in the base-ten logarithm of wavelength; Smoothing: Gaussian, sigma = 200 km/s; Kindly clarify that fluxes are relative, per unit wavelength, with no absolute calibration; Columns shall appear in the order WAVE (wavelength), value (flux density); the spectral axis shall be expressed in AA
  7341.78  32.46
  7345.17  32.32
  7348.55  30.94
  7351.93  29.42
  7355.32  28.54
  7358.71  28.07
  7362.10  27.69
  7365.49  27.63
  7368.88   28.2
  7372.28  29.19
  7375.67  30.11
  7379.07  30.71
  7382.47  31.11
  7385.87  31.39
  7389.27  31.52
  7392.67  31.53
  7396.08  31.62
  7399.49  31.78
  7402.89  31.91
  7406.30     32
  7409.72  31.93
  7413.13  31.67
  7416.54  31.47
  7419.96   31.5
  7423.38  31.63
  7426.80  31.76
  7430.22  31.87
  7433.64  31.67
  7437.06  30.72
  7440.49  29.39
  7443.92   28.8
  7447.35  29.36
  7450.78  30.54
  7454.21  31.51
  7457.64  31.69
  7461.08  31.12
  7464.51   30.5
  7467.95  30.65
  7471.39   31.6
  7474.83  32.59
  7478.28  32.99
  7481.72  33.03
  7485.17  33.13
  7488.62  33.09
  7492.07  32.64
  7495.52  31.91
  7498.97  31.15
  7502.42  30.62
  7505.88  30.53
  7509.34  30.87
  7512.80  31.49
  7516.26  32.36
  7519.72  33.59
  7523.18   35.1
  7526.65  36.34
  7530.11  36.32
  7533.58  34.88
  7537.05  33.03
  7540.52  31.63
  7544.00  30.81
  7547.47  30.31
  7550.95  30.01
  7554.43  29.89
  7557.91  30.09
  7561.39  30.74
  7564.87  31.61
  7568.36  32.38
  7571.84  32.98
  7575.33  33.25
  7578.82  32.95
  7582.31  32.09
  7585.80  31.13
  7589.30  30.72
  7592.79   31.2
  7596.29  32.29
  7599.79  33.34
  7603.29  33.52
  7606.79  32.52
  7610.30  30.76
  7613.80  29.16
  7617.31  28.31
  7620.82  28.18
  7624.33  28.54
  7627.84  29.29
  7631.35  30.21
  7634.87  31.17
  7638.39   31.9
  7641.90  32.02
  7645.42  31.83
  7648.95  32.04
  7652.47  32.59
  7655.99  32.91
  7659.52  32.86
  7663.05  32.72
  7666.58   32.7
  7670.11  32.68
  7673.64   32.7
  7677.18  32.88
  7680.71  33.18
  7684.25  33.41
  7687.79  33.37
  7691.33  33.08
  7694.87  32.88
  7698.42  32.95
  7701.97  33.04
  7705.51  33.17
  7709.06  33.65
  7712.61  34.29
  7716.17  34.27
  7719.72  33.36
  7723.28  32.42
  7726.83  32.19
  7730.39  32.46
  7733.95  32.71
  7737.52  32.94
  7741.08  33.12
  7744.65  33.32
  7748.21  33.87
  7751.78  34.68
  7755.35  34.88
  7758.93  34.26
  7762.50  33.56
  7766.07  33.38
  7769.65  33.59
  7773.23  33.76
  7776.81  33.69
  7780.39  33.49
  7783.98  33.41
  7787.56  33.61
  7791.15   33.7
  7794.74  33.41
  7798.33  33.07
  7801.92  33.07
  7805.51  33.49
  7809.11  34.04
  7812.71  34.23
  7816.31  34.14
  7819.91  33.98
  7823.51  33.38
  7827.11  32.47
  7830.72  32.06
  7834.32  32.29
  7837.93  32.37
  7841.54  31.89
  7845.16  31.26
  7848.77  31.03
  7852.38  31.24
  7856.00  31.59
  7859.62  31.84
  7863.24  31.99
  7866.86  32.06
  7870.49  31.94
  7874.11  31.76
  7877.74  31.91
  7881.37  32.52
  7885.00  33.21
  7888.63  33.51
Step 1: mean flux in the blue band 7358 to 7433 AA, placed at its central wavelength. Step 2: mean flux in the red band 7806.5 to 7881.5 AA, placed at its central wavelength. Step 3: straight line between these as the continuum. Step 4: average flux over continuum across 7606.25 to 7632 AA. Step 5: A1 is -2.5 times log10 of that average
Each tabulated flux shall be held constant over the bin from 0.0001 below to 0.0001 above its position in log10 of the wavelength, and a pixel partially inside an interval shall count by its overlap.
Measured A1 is 0.08 mag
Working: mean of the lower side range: 30.8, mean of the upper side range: 32.4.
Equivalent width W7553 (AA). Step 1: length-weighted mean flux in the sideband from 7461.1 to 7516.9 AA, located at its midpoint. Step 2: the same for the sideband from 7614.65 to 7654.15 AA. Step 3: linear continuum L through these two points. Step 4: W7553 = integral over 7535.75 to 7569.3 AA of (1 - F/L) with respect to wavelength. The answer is 0.26 AA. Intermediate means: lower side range 31.8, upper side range 30.5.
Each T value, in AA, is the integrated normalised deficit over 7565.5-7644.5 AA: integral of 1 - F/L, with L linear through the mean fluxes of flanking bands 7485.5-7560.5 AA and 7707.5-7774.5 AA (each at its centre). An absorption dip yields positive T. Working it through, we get 3.4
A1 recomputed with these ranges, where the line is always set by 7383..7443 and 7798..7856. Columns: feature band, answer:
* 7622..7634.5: 0.092 mag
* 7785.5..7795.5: -0.033 mag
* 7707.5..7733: -0.028 mag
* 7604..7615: 0.031 mag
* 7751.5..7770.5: -0.050 mag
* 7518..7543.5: -0.080 mag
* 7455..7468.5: 0.018 mag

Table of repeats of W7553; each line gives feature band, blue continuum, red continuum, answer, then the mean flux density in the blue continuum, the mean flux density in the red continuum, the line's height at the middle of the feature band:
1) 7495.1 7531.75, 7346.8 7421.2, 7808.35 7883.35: -2.1 AA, 30.5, 32.4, 31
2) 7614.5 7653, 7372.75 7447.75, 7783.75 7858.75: 1.9 AA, 31.2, 32.8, 32.1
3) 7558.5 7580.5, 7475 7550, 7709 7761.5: 0.4 AA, 32.6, 33.5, 32.8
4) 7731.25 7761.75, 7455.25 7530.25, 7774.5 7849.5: -0.7 AA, 32.3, 33.1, 32.9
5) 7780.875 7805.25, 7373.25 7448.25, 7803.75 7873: -0.8 AA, 31.2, 32.5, 32.3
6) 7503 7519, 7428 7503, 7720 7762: 0.2 AA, 31.4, 33.4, 31.7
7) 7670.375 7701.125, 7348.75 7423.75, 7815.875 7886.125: -1.4 AA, 30.5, 32.2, 31.6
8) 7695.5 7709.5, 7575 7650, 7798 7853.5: -0.6 AA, 31.2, 32.8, 31.8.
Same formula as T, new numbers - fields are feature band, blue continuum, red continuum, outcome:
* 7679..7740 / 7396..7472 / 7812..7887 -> -2.3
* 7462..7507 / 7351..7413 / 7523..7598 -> -0.7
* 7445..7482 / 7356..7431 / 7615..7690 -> -0.4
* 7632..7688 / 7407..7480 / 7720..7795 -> 0.4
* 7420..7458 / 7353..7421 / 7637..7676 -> 0.0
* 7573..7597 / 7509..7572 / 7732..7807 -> 0.5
